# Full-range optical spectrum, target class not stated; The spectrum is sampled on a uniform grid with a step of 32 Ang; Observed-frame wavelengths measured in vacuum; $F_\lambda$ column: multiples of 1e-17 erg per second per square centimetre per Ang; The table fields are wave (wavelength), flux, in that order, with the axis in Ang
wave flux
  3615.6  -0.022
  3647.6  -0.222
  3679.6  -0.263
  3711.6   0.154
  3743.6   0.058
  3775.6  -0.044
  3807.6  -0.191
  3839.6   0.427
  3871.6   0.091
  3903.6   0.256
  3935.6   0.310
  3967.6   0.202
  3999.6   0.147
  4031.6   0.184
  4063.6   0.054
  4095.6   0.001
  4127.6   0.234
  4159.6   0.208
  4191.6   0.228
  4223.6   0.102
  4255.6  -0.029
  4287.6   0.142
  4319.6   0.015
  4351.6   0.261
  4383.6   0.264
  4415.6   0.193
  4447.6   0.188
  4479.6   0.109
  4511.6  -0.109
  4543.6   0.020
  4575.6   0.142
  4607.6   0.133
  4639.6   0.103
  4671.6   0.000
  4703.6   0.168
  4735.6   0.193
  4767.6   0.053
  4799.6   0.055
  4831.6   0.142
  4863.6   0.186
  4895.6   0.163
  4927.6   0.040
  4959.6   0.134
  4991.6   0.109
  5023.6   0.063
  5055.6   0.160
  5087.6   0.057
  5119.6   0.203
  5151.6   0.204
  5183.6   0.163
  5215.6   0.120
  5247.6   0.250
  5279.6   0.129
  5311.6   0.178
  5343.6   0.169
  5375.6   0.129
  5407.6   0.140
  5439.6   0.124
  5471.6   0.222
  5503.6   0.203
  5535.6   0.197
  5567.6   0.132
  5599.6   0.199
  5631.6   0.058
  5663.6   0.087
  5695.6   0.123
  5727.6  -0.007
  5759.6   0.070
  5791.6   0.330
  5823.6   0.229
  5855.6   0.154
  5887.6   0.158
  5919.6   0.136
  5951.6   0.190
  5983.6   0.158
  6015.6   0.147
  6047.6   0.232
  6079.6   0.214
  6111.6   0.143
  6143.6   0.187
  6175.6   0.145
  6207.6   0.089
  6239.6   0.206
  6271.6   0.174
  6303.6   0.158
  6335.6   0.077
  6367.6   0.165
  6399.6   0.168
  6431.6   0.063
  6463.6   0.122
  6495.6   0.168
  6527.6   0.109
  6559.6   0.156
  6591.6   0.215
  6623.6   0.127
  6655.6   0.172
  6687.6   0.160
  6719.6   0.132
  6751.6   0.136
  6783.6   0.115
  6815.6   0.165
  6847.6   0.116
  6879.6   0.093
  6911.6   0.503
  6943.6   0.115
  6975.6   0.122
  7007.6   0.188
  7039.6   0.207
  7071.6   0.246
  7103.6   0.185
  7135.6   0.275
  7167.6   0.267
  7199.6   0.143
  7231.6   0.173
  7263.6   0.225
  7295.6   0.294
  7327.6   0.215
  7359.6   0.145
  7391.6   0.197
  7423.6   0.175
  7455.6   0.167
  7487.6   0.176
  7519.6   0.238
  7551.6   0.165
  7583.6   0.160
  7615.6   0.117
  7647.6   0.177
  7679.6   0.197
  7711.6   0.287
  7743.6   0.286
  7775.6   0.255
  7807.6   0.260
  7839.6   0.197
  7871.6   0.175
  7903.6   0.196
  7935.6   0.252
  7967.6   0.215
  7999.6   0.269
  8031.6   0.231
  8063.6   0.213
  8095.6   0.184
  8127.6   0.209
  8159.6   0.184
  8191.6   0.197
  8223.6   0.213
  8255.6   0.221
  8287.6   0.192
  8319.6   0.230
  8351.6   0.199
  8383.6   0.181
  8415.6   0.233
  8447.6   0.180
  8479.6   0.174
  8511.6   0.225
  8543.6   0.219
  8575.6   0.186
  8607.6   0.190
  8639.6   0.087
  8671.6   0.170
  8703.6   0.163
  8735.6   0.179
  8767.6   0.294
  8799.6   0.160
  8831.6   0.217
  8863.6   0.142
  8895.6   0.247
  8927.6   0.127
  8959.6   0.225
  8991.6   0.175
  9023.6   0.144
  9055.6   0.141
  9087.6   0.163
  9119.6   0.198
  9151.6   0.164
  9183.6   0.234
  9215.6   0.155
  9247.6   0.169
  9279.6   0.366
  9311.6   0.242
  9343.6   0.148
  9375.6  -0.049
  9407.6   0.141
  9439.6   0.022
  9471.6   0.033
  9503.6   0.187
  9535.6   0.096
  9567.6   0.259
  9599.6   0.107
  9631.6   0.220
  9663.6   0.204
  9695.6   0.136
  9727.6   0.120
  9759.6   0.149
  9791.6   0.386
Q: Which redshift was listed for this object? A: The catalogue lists 0.85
